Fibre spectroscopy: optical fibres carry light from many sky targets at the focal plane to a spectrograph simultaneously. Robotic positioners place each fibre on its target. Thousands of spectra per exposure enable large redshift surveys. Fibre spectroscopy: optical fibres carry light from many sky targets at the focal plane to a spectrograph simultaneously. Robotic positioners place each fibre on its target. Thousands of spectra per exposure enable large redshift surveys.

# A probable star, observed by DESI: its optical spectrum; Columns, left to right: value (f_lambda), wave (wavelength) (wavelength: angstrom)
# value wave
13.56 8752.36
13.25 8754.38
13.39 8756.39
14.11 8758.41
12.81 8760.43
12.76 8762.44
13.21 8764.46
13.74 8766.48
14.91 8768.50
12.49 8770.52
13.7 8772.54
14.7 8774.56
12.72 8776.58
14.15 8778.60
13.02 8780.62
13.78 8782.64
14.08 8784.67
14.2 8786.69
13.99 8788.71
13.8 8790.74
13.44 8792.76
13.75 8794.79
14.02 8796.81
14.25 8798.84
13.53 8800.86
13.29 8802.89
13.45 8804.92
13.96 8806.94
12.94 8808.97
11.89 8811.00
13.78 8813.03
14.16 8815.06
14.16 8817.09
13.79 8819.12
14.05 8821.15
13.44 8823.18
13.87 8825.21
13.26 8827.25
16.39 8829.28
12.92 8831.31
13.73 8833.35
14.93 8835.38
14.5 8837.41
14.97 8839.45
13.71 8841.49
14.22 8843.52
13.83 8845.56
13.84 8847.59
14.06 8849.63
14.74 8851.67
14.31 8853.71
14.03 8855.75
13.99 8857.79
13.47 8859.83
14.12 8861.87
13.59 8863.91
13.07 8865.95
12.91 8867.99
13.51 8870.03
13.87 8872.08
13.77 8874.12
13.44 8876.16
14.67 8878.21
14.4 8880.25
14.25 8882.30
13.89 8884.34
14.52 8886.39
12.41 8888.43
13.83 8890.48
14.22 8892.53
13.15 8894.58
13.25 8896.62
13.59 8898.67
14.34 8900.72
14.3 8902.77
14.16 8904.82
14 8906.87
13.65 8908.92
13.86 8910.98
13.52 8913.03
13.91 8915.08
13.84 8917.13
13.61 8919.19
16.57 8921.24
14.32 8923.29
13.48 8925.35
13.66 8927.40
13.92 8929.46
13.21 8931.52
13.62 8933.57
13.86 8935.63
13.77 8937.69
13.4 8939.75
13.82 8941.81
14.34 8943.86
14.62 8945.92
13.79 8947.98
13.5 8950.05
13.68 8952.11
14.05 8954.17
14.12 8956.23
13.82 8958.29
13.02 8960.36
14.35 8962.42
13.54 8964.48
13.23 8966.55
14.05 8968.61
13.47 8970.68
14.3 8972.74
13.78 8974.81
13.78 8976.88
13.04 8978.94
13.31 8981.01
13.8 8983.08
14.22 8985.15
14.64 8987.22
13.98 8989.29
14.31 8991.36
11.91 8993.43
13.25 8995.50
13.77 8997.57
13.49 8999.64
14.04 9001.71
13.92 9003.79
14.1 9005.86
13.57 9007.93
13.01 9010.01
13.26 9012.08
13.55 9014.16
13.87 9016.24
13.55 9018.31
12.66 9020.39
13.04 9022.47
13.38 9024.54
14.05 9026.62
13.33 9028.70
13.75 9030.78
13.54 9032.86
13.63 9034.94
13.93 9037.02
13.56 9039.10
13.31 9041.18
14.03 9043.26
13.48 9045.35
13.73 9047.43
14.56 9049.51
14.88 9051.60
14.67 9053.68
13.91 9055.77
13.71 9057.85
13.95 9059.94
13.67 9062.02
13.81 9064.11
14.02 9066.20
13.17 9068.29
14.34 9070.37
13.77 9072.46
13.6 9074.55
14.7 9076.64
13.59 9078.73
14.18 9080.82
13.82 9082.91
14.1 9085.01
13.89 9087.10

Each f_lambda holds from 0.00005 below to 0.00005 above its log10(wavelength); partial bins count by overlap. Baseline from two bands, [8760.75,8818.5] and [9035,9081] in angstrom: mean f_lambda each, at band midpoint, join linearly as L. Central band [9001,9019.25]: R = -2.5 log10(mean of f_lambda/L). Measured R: 0.018 mag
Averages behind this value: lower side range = 13.6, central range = 13.6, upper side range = 13.9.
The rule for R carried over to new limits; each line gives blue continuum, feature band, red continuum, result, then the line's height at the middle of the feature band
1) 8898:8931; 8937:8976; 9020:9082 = 0.01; 14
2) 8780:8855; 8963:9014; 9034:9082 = 0.02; 13.9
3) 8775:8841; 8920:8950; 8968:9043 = -0.02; 13.7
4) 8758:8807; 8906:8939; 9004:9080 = -0.02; 13.7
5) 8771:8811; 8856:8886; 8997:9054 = -0.01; 13.7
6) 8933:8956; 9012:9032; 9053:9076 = 0.03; 13.9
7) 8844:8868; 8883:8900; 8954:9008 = 0.02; 13.8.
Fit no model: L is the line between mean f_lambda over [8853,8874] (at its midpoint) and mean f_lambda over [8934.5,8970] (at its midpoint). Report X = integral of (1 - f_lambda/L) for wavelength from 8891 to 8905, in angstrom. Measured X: -0.1 angstrom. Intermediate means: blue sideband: 13.7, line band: 13.8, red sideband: 13.8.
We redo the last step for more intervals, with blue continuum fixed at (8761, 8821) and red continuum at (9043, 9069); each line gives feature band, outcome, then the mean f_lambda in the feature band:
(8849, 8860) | -0.3 angstrom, 14.1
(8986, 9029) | 1.1 angstrom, 13.6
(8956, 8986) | 0.3 angstrom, 13.7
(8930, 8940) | 0.2 angstrom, 13.6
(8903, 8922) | -0.4 angstrom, 14.1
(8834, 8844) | -0.5 angstrom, 14.5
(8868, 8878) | 0.1 angstrom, 13.6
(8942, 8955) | -0.1 angstrom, 14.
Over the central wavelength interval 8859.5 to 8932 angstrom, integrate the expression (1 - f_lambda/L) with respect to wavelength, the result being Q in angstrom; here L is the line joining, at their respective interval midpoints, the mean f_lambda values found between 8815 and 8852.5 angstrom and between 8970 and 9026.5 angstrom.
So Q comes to 0.4 angstrom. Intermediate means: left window 14.1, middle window 13.8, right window 13.6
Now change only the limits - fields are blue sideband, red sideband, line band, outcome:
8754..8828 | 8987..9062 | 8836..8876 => -0.8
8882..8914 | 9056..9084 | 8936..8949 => -0.1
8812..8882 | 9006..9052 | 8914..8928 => -0.4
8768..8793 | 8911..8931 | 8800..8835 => 0.3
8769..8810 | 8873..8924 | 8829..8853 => -0.8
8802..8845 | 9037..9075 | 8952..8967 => 0.2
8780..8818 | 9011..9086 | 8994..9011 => 0.2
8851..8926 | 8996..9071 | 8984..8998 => 0.1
